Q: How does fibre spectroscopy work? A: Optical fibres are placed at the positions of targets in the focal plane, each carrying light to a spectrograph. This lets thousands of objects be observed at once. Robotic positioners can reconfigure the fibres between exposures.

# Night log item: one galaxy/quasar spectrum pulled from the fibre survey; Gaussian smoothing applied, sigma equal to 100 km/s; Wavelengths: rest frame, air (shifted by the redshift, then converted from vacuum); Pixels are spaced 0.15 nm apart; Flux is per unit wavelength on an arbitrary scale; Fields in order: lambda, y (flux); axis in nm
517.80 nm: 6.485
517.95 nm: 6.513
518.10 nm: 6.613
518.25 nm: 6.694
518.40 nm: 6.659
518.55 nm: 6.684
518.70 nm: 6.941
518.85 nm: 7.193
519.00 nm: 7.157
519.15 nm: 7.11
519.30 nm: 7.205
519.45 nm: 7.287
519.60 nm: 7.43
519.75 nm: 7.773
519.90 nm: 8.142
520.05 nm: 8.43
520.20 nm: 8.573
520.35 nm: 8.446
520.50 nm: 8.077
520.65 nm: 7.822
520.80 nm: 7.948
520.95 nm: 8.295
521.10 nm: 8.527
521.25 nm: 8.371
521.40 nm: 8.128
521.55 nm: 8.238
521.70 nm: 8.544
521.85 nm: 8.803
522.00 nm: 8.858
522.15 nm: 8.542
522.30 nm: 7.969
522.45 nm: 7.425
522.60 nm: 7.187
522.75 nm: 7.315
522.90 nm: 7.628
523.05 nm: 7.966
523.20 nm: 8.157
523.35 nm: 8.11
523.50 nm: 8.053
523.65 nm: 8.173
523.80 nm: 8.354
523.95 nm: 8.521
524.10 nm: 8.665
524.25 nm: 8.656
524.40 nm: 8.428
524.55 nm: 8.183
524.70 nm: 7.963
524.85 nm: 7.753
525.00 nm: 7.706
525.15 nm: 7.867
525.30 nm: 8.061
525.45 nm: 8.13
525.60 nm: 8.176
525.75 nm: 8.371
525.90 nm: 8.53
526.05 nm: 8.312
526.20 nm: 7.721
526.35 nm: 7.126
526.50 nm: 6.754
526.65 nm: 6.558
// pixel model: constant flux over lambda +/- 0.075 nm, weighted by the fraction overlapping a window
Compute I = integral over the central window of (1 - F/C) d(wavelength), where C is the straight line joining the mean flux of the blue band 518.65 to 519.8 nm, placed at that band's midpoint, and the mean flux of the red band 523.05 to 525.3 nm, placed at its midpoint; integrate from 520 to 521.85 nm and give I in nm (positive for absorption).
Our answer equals -0.18 nm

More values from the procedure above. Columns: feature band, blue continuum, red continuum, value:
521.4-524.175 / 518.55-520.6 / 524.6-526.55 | -0.13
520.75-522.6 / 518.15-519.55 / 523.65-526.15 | -0.17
